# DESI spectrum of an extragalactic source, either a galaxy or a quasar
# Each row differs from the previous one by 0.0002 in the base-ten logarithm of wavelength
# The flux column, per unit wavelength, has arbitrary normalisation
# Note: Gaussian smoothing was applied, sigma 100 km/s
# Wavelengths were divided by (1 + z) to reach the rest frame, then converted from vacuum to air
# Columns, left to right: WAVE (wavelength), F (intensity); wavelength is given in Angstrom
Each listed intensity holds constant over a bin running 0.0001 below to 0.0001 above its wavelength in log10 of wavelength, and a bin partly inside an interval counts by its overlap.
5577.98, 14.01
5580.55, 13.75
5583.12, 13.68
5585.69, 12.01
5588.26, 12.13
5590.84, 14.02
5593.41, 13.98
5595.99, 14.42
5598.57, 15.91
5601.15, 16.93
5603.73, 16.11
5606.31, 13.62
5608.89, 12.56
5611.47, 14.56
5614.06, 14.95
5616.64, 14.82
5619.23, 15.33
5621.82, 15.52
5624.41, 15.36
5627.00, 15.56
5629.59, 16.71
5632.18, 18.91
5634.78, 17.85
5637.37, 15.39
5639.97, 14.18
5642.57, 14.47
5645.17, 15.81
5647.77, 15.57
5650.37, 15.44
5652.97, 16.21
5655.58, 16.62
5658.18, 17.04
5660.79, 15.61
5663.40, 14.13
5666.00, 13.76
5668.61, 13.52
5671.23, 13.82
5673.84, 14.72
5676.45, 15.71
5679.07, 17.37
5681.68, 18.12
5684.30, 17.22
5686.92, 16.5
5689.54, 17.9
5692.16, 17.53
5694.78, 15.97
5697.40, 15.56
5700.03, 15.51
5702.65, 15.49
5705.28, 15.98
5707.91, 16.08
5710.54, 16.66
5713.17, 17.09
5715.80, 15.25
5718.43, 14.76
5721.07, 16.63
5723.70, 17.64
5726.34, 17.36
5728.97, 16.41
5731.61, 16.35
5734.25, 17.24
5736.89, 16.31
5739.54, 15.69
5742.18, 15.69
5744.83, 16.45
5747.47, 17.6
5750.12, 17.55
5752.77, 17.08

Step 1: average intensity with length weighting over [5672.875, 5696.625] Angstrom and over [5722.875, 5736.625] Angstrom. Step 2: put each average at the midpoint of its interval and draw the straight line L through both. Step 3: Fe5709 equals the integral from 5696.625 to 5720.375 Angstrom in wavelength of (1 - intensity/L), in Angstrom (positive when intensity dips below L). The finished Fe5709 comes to 1.4 Angstrom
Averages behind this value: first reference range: 16.8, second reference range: 16.9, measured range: 15.8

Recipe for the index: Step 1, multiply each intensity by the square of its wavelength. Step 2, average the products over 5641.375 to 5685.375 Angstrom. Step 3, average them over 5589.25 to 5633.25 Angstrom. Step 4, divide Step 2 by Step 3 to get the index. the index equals 1.0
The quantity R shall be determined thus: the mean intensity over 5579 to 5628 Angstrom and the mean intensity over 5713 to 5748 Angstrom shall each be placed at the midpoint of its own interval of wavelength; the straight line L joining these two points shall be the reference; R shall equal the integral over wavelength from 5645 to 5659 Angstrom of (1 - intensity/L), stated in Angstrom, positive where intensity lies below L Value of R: -0.8 Angstrom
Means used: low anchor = 14.5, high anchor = 16.4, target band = 16.1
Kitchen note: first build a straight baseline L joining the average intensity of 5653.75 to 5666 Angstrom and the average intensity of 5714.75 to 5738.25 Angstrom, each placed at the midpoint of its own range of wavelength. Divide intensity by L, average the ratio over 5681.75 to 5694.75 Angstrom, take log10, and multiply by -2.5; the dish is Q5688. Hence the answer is -0.08 mag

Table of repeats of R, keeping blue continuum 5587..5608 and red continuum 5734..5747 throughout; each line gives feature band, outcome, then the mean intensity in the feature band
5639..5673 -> 0.43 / 15.1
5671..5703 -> -1.46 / 16.4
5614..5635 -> -1.65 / 16.1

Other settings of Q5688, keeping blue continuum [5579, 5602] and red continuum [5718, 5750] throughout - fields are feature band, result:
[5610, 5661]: -0.07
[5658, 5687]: 0.00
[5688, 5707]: -0.02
